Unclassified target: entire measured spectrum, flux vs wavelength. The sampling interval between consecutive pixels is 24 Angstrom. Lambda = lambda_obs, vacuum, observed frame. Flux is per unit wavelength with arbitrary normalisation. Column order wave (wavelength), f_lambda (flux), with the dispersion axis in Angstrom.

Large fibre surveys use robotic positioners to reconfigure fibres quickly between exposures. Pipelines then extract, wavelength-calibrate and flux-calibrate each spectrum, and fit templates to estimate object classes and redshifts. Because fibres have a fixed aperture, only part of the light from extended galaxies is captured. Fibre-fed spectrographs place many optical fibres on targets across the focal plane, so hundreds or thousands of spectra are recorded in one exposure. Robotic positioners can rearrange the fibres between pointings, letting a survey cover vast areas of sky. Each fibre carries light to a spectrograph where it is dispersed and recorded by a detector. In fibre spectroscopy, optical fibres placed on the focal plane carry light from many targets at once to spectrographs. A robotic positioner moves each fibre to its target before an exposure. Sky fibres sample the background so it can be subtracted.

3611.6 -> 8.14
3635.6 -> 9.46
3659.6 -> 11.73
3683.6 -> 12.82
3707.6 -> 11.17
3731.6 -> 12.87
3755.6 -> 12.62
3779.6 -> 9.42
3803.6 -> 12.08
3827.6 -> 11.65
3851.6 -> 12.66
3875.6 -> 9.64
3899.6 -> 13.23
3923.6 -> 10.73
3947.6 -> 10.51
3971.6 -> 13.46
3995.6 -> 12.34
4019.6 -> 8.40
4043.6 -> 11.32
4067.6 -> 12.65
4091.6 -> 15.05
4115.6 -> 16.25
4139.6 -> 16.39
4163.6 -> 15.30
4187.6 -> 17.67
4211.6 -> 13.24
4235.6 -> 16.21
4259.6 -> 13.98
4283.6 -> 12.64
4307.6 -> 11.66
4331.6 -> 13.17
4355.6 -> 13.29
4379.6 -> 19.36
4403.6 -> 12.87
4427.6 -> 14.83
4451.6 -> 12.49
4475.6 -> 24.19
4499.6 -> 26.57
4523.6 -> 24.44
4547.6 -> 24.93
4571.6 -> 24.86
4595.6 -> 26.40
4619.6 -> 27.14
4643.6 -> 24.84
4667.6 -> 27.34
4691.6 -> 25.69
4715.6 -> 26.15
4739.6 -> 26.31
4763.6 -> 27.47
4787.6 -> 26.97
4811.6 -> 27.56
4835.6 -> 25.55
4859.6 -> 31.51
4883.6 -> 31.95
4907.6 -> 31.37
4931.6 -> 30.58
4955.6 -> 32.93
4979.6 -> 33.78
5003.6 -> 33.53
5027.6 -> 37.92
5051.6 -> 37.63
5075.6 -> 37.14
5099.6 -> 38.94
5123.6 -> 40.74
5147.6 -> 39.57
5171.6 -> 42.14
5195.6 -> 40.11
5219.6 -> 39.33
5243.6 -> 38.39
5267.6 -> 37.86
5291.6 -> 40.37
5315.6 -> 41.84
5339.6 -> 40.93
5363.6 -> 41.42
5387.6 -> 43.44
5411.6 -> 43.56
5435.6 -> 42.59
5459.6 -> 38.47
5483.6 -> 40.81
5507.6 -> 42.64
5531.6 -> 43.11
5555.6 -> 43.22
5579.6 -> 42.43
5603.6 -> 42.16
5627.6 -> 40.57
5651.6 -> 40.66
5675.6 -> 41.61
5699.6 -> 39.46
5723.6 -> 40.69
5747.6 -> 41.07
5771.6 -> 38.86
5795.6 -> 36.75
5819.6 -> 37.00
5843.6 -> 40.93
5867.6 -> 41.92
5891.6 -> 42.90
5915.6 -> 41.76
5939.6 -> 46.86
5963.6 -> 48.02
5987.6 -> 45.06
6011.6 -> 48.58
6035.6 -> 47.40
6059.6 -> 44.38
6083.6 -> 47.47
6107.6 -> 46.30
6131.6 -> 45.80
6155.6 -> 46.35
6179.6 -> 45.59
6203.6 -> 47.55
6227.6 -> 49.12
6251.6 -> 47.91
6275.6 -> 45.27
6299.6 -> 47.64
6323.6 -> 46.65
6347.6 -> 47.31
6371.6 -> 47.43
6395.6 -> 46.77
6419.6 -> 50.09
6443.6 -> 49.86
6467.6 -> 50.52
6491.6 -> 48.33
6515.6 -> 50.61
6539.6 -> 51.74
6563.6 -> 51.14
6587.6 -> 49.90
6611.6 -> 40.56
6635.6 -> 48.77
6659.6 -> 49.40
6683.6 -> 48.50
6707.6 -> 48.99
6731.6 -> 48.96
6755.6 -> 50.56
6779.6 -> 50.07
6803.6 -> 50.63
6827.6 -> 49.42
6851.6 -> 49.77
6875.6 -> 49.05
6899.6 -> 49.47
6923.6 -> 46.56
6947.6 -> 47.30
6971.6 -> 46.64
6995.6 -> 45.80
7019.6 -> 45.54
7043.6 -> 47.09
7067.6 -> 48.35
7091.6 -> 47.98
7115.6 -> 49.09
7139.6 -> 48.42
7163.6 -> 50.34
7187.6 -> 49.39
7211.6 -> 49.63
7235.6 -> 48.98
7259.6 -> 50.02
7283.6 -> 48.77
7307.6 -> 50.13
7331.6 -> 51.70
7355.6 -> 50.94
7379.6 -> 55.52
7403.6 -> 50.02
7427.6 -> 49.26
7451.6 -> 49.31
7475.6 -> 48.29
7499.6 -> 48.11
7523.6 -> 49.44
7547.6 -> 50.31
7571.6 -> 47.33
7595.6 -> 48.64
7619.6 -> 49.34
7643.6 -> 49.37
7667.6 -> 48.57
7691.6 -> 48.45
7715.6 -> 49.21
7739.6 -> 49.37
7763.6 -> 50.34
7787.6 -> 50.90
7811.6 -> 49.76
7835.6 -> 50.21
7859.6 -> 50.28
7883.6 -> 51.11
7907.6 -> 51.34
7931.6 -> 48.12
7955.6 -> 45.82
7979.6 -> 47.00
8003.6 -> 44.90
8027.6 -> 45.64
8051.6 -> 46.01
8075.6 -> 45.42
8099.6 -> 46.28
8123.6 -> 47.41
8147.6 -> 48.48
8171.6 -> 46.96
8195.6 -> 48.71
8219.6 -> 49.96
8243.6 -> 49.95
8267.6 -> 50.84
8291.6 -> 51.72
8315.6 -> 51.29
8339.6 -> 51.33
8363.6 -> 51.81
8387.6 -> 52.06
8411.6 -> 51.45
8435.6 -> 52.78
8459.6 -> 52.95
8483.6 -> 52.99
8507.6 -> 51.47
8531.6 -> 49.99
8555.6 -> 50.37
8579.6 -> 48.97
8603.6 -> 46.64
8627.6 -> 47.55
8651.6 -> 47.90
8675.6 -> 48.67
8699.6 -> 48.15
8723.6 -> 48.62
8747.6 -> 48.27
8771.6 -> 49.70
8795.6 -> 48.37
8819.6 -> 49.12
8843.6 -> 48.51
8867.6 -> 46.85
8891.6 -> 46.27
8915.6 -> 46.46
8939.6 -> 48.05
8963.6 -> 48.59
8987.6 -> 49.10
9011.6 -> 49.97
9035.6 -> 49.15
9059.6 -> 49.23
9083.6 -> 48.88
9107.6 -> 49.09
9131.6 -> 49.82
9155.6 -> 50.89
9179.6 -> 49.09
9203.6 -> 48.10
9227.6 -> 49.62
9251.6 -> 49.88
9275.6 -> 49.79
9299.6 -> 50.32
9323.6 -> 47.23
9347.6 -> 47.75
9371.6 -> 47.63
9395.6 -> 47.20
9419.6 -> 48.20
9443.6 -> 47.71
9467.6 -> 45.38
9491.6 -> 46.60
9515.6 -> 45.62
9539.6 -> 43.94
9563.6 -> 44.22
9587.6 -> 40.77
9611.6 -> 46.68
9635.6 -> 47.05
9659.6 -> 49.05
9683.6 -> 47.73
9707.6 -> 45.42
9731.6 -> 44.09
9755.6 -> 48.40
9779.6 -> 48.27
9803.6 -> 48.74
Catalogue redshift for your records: 0.122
